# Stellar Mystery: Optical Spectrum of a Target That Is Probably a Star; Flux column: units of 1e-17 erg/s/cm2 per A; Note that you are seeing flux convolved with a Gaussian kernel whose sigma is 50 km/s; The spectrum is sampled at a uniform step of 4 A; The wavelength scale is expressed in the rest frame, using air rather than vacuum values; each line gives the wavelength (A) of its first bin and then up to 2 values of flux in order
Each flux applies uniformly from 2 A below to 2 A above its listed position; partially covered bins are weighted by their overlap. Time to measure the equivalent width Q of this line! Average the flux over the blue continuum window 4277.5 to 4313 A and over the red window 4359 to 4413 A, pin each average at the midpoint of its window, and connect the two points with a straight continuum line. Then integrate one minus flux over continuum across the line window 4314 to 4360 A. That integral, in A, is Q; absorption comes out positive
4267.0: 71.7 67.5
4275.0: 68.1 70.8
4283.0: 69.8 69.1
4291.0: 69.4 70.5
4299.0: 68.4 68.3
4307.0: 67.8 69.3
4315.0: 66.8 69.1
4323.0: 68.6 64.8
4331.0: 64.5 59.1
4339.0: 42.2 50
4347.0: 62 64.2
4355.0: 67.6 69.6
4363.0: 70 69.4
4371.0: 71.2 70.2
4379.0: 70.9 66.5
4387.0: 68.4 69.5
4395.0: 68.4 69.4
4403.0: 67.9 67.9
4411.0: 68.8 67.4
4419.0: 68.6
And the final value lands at 4.70 A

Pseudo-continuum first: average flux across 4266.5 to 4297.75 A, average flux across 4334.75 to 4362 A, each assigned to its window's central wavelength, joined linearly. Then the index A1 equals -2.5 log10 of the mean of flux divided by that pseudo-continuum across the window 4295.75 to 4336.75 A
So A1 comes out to -0.04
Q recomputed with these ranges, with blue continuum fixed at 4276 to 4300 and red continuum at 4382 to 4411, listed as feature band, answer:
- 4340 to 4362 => 2.2 A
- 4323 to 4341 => 2.7 A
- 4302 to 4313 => 0.1 A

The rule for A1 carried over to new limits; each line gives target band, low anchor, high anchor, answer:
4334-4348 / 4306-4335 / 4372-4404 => 0.276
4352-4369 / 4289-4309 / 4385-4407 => -0.002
